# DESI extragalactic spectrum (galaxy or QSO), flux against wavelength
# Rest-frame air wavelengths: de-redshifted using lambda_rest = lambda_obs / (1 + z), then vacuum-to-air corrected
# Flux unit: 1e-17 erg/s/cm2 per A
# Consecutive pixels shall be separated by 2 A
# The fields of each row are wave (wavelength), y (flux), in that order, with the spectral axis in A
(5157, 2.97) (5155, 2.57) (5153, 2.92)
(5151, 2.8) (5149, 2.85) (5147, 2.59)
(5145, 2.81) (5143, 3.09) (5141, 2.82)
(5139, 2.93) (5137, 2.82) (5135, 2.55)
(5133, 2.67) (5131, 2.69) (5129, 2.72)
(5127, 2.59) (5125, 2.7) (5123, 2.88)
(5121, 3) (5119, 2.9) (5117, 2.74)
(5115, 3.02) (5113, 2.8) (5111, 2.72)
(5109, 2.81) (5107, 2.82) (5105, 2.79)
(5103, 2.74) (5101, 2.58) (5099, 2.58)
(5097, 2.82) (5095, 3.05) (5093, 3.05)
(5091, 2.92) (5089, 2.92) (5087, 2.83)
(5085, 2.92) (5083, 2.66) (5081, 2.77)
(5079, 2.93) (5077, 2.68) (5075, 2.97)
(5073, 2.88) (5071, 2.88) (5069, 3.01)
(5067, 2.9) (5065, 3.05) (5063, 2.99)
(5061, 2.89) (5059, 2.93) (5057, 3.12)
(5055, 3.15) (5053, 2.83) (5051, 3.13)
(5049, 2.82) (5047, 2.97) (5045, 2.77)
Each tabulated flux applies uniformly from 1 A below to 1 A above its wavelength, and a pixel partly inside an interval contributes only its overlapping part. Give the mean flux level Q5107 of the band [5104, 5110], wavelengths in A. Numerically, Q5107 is 2.81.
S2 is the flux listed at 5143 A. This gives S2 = 3.09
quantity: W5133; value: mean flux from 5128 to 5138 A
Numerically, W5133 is 2.69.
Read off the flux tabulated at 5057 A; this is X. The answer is 3.12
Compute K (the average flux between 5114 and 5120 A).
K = 2.89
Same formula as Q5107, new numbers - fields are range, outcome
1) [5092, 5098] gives 2.97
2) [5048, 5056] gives 2.98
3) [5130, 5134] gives 2.68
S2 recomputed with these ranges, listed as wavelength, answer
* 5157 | 2.97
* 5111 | 2.72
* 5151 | 2.8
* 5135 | 2.55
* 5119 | 2.9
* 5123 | 2.88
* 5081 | 2.77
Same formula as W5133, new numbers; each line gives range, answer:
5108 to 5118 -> 2.82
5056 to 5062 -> 2.98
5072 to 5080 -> 2.87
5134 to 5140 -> 2.77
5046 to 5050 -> 2.9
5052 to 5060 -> 3.01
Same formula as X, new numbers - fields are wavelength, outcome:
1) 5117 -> 2.74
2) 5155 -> 2.57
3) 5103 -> 2.74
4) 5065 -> 3.05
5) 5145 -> 2.81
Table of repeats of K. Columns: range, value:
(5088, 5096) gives 2.98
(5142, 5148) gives 2.83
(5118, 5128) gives 2.81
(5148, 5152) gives 2.83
